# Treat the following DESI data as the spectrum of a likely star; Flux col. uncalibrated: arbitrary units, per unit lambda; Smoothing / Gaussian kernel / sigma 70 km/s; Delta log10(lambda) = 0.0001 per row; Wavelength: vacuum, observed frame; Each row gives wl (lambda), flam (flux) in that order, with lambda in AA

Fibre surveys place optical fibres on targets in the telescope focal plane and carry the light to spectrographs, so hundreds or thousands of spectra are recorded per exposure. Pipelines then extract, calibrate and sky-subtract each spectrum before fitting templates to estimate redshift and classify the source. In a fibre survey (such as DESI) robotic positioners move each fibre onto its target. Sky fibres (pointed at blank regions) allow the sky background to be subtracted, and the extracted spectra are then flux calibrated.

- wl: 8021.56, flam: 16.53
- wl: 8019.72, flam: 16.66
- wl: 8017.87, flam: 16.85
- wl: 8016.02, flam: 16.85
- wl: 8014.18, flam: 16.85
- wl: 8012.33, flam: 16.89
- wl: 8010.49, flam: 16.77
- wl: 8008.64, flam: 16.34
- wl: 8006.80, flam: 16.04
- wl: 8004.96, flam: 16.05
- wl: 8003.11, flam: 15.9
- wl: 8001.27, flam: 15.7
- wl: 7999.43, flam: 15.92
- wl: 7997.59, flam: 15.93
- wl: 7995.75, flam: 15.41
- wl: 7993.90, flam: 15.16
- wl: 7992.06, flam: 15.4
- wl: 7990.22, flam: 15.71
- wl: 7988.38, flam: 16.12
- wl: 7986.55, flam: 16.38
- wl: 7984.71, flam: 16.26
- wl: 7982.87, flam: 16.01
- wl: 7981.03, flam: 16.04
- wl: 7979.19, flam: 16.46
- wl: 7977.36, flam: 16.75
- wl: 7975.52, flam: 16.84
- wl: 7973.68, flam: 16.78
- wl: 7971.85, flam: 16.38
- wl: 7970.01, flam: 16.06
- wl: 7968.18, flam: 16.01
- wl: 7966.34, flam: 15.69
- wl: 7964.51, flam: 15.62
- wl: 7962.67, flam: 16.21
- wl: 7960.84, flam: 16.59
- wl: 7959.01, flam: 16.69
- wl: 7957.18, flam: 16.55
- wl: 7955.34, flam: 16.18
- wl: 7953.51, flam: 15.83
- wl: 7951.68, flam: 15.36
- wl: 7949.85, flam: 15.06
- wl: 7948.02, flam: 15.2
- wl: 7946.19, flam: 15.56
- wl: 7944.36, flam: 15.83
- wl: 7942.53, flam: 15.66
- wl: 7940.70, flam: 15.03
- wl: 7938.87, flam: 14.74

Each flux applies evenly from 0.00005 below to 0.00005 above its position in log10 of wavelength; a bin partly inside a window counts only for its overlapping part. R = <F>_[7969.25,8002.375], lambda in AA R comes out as 16.1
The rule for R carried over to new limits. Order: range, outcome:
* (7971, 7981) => 16.6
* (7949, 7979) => 16.2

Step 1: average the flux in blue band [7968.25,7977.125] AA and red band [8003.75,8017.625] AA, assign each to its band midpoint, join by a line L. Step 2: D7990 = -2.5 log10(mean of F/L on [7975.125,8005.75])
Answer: 0.03 mag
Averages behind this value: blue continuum 16.5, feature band 16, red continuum 16.5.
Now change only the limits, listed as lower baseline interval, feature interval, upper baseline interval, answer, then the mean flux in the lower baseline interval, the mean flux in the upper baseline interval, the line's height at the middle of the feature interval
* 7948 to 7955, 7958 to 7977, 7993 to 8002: -0.05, 15.5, 15.6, 15.5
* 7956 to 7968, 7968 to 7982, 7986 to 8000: -0.03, 16.2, 15.7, 16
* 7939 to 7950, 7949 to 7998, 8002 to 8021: -0.01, 15.4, 16.5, 15.9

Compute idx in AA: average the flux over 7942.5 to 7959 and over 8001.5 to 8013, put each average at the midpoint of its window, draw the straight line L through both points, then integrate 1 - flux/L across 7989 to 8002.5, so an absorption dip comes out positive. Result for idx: 0.46 AA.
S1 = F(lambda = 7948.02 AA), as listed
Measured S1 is 15.2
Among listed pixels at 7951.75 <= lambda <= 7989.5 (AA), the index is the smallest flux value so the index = 15.62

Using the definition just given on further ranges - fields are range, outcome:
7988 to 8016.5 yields 15.16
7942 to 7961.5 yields 15.06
